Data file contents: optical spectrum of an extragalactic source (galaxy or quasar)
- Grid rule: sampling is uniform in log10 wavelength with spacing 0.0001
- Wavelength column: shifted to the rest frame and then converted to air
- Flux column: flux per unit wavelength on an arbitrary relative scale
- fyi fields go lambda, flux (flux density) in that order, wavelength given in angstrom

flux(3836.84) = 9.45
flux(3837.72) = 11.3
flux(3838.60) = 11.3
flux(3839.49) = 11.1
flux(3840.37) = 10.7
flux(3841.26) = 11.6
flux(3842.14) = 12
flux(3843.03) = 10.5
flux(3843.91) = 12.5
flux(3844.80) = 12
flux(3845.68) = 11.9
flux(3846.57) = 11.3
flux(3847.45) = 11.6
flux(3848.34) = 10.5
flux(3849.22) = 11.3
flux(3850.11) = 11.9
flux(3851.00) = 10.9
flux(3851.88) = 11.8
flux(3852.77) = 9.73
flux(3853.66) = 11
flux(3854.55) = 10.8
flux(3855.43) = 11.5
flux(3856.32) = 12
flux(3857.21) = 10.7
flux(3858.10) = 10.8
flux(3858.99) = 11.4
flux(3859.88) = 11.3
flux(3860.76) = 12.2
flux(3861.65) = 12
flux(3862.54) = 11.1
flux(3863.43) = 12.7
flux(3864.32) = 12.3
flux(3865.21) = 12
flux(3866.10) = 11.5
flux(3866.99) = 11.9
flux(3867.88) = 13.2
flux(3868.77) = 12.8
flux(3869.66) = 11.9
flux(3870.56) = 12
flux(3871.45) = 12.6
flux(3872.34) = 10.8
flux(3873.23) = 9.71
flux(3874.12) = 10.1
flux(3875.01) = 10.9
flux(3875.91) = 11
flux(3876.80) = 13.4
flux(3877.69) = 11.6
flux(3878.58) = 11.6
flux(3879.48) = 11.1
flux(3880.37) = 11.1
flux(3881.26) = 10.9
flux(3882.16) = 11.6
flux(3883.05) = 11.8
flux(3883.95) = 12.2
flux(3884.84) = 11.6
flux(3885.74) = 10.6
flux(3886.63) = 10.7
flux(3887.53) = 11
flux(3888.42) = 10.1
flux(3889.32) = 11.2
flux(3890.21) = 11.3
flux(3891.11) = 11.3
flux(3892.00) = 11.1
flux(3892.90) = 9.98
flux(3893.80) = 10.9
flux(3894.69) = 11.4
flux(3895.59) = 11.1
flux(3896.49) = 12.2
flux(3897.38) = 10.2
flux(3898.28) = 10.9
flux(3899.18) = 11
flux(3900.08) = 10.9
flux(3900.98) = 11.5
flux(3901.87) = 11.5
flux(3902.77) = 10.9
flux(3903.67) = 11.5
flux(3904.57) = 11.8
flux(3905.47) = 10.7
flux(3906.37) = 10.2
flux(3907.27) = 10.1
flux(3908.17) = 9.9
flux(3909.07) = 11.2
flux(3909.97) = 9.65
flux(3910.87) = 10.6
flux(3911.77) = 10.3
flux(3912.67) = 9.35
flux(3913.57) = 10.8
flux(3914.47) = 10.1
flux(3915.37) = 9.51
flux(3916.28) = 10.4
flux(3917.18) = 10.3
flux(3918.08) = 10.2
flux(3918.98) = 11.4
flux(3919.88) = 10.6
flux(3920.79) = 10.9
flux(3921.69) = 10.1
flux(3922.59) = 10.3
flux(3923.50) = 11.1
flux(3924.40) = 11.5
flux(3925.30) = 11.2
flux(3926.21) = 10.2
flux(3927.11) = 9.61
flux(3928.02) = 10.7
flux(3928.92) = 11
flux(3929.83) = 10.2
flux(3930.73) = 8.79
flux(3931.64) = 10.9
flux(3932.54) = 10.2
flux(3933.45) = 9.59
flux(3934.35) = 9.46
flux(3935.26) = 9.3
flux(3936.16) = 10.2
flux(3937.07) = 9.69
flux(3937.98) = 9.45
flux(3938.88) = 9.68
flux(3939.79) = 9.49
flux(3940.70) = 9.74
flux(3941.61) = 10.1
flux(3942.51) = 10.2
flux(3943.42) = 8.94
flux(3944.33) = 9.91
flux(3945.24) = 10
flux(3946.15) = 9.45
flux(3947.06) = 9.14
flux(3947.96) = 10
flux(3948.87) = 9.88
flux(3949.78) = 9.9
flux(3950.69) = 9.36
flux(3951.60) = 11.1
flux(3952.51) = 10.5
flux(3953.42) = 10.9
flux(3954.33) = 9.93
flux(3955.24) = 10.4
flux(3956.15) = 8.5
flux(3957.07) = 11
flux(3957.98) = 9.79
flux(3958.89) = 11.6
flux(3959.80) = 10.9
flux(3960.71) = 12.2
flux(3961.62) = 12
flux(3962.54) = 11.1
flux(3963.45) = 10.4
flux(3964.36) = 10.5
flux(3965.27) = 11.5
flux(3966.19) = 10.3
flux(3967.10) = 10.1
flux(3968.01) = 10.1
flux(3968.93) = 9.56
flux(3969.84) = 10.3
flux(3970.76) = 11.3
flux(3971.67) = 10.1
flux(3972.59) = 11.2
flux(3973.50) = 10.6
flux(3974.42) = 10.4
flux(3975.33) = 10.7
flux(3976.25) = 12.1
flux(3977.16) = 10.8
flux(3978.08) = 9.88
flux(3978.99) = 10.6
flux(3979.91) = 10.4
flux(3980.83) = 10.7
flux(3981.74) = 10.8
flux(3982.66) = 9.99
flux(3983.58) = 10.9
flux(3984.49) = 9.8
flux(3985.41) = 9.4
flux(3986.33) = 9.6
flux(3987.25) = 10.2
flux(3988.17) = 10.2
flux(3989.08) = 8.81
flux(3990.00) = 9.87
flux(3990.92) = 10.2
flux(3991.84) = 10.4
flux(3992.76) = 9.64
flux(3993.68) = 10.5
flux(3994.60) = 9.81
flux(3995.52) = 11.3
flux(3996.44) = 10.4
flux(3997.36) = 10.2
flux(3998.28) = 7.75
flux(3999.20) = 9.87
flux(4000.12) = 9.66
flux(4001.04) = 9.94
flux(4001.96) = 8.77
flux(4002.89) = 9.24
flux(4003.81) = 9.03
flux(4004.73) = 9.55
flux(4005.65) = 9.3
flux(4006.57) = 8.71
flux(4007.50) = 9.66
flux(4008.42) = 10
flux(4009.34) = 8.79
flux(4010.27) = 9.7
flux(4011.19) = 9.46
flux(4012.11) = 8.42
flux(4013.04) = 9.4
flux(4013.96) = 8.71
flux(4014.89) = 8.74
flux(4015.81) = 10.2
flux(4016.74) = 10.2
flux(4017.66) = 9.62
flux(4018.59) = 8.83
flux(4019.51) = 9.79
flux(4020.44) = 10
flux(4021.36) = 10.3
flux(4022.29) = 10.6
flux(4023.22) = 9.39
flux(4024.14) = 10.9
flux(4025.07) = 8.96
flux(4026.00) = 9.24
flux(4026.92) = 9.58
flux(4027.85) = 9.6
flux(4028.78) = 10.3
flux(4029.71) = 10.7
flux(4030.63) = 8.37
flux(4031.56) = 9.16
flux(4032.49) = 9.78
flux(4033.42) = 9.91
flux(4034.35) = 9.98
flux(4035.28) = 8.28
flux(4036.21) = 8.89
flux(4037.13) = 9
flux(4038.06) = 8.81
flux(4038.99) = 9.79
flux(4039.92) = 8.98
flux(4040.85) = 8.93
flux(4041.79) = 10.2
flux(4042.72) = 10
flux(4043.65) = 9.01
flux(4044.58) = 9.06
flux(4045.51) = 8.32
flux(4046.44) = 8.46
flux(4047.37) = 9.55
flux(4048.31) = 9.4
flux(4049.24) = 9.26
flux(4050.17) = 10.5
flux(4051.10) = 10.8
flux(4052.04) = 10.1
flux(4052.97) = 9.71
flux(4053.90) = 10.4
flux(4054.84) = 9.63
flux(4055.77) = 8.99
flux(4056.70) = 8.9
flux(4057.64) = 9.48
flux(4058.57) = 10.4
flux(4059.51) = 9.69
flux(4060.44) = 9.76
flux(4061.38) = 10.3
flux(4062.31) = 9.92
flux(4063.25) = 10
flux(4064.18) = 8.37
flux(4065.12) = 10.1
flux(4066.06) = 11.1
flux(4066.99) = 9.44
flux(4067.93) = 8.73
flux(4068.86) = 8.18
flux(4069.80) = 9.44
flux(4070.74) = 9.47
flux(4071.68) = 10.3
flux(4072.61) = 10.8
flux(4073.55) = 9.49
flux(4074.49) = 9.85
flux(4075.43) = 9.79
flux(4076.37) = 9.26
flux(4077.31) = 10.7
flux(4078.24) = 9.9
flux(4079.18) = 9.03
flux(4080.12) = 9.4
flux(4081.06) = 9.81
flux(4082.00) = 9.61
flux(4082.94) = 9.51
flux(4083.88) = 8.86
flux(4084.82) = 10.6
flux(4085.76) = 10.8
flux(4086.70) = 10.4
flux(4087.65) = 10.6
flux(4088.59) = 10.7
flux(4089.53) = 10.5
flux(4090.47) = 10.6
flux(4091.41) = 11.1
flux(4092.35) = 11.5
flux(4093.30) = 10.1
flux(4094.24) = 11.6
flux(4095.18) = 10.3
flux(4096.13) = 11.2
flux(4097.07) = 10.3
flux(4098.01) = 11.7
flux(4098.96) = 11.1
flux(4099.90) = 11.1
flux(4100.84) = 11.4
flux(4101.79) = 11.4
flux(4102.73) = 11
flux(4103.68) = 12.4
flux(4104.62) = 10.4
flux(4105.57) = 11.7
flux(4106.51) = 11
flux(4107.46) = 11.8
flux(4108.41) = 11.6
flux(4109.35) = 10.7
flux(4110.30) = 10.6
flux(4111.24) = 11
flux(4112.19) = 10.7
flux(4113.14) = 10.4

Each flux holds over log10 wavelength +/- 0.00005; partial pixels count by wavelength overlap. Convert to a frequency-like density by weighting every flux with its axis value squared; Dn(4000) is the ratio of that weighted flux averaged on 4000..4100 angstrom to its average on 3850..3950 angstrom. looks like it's 0.97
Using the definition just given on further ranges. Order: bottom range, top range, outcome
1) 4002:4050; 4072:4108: 1.16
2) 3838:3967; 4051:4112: 1.04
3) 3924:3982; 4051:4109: 1.06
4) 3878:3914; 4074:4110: 1.07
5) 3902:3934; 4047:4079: 1.00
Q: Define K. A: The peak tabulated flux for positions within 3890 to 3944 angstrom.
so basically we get 12.2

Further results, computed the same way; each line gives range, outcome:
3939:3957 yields 11.1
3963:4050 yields 12.1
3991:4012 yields 11.3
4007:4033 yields 10.9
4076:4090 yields 10.8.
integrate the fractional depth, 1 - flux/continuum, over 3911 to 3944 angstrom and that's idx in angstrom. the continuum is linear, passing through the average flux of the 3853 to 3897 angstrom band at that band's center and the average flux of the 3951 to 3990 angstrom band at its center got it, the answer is 2.28 angstrom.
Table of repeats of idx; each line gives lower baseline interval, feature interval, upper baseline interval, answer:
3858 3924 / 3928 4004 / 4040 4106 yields 3.68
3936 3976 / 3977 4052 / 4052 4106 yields 4.34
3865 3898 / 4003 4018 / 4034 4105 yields 1.52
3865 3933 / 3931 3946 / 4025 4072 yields 1.11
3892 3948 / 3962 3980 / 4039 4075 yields -0.94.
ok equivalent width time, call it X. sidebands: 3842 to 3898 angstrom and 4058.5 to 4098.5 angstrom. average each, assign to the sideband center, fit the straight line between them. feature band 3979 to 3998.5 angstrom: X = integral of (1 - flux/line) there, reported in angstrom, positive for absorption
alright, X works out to 1.0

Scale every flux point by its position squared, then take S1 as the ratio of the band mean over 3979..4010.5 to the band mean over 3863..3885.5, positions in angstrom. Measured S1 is 0.89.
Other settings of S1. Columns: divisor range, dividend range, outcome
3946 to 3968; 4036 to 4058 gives 0.94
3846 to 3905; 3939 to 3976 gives 0.95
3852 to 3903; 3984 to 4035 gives 0.91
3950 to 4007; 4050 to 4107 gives 1.05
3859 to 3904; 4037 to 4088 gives 0.93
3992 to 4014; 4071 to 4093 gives 1.11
